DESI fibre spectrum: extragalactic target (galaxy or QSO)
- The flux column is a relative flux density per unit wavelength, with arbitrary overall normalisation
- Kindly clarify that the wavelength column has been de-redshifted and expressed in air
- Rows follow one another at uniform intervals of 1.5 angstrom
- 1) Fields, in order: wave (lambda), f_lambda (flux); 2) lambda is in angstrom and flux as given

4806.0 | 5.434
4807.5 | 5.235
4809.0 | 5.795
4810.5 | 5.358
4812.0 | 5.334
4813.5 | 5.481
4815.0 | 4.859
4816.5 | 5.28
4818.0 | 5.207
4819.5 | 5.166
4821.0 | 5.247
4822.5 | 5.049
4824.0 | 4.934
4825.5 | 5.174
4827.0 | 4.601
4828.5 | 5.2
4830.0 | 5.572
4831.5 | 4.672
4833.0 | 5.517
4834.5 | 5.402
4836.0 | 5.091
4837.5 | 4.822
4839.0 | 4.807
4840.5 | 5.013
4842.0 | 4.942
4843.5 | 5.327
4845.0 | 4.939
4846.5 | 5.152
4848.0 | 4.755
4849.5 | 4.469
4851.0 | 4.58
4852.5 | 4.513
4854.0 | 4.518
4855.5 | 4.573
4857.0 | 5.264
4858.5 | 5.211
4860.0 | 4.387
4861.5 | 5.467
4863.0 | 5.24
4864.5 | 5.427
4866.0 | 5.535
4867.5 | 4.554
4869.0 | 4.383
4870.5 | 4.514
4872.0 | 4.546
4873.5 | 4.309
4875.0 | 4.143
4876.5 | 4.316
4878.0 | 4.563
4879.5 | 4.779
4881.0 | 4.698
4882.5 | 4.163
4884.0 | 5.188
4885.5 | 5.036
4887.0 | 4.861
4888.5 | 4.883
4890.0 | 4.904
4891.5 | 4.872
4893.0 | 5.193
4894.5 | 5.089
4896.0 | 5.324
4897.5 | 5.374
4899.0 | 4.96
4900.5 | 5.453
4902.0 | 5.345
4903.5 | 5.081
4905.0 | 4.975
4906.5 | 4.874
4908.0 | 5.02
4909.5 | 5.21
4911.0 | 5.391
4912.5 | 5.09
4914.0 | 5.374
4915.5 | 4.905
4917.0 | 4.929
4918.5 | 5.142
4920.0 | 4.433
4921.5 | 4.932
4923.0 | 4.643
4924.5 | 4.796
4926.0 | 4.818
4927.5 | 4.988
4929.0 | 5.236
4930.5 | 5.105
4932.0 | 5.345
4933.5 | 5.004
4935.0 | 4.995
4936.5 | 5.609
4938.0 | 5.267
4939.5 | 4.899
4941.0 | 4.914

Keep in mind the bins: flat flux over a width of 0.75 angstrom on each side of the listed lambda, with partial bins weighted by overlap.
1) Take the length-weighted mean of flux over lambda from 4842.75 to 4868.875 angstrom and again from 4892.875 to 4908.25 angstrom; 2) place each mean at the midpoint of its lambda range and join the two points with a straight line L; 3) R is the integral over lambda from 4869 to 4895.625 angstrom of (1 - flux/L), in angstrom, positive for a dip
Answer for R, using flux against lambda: 1.9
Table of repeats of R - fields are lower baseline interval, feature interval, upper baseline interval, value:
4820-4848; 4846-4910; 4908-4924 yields 2.0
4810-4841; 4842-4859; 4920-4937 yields 0.9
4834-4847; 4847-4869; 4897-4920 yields 0.8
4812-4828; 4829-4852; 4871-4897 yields 0.0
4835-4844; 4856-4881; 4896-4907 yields 1.4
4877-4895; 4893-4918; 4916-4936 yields -1.3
